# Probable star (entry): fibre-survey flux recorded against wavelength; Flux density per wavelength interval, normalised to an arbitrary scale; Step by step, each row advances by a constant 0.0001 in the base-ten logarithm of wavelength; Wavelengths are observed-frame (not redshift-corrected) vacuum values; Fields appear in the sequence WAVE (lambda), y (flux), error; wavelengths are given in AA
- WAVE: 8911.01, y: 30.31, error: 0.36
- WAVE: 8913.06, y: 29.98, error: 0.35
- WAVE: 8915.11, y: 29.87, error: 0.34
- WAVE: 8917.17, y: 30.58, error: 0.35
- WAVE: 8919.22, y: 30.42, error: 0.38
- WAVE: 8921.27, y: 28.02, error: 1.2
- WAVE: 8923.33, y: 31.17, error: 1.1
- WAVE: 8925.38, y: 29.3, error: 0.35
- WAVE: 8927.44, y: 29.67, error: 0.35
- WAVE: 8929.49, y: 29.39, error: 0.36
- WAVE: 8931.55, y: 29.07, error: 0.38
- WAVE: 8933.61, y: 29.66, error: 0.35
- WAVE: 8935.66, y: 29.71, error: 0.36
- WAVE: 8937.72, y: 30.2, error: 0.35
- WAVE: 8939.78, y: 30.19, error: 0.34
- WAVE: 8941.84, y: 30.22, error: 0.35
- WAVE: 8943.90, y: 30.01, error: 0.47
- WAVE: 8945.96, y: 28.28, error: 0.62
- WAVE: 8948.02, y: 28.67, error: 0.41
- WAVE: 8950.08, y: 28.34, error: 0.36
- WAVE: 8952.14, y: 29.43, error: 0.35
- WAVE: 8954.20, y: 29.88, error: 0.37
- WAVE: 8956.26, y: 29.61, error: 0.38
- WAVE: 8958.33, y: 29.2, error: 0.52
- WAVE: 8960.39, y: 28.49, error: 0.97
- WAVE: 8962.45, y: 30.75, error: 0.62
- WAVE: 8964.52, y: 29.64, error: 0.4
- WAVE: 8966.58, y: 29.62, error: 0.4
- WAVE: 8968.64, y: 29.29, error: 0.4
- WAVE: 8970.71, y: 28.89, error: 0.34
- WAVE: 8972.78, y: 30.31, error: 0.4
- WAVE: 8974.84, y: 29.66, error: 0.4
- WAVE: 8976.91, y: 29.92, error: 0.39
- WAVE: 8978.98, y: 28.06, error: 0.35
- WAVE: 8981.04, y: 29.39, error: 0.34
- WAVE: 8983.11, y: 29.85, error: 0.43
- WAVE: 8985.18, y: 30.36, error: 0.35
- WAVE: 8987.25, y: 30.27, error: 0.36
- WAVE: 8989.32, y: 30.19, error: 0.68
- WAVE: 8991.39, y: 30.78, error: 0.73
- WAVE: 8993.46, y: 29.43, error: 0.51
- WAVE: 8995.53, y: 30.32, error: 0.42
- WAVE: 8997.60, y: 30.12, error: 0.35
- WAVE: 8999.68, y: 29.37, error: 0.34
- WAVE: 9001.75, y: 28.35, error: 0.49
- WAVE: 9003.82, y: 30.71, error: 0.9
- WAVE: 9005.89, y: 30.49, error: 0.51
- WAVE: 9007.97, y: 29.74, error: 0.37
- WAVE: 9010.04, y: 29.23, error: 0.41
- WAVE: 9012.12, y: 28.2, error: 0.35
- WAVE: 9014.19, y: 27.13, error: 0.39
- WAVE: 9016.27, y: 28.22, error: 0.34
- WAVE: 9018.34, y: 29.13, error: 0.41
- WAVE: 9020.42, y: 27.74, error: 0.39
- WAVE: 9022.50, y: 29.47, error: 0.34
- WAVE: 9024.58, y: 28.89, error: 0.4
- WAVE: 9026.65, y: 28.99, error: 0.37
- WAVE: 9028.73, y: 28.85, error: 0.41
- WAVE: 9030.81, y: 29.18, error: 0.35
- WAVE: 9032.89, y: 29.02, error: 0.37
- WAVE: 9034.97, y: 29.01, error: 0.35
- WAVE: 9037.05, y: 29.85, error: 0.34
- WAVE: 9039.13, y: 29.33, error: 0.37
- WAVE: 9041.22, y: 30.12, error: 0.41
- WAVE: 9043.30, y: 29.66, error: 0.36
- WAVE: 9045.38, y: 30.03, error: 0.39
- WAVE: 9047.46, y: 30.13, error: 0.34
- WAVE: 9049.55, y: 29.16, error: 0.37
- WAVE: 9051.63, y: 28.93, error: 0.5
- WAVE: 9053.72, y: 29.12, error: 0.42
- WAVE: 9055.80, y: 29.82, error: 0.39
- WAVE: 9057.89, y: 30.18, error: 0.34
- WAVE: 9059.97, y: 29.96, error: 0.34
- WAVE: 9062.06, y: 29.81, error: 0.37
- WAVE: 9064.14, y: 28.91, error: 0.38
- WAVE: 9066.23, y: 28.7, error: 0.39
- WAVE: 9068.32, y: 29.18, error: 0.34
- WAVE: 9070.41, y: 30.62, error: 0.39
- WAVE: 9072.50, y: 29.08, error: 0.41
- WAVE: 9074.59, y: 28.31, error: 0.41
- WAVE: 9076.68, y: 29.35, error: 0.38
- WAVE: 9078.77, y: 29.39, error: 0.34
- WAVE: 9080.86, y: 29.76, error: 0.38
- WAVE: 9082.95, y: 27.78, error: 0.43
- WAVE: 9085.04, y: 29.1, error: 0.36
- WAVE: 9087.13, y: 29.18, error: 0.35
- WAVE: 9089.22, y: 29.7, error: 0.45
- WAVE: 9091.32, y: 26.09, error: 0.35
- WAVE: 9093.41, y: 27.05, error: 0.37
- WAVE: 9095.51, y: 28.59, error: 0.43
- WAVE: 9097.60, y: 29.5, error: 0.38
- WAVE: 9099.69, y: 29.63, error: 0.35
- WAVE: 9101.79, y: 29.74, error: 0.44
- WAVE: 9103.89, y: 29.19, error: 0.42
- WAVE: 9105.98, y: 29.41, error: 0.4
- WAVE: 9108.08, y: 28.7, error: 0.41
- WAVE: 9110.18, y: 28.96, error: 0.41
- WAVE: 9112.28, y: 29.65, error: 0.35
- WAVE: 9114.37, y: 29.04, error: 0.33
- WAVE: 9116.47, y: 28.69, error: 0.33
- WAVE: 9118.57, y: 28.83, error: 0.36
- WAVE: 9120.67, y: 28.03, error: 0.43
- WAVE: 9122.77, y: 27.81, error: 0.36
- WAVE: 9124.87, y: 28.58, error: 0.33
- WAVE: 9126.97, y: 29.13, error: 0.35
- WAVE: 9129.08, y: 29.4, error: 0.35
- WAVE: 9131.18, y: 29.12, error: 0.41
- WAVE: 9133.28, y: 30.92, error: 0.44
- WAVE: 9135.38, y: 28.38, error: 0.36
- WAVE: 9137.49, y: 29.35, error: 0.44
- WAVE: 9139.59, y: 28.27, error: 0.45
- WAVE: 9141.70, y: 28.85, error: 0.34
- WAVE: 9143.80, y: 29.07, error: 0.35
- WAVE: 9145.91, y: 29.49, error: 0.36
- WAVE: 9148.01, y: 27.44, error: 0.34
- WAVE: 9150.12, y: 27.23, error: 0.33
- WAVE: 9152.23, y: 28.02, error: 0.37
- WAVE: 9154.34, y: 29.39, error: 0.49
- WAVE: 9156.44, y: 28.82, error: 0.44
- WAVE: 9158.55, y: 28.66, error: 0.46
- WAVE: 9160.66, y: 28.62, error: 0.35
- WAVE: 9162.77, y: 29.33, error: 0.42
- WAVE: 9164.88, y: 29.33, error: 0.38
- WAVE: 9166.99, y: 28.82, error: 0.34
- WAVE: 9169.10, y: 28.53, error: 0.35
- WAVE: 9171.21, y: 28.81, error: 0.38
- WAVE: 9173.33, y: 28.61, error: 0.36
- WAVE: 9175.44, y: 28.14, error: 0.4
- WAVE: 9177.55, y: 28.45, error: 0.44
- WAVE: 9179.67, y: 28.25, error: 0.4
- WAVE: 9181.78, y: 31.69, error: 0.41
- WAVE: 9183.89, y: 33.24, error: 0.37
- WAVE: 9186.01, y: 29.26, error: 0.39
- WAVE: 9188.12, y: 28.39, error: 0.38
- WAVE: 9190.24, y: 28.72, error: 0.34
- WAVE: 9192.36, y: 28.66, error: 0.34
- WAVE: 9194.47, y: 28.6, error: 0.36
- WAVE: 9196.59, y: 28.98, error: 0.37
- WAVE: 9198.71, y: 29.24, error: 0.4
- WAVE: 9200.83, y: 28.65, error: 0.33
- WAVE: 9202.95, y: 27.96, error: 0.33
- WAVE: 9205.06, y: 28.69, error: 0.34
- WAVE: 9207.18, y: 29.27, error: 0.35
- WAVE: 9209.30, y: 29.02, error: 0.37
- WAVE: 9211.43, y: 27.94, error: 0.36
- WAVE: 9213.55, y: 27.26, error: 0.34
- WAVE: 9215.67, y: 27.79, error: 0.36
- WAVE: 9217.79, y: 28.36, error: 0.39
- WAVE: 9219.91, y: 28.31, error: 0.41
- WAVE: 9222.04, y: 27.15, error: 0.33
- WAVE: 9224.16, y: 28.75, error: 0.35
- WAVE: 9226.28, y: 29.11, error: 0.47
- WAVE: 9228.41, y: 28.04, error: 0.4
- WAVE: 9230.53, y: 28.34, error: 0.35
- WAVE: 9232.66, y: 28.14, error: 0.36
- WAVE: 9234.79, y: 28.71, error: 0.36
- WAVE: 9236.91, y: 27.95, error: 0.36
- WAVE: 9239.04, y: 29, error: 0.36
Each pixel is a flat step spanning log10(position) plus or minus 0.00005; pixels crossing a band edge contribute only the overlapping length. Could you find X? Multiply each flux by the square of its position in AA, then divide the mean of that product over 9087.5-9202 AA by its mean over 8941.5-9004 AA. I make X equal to 1.02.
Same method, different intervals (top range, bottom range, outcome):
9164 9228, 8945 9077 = 1.02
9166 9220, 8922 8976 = 1.03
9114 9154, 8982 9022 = 1.00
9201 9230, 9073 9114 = 1.01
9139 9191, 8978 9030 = 1.02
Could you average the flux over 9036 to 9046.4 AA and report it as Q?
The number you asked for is 29.8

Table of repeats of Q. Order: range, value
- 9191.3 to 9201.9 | 28.8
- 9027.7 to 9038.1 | 29.2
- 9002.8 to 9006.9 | 30.6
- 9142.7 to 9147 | 29.3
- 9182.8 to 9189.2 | 30.3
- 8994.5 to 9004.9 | 29.8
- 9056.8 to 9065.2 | 29.7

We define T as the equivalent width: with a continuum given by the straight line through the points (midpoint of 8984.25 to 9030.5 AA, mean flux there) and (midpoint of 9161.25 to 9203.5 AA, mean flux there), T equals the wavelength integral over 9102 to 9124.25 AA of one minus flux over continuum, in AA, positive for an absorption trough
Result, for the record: 0.3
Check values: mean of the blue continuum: 29.4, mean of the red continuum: 29.1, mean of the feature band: 28.9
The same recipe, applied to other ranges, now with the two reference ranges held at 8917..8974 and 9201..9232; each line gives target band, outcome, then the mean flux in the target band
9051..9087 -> -0.39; 29.3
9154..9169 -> -0.21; 29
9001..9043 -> 0.15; 29.1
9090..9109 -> 0.11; 28.7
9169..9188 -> -0.64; 29.4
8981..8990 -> -0.21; 30.1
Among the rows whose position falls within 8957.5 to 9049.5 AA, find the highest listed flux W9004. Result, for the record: 30.78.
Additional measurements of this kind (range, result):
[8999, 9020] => 30.71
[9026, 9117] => 30.62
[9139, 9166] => 29.49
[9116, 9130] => 29.4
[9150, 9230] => 33.24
